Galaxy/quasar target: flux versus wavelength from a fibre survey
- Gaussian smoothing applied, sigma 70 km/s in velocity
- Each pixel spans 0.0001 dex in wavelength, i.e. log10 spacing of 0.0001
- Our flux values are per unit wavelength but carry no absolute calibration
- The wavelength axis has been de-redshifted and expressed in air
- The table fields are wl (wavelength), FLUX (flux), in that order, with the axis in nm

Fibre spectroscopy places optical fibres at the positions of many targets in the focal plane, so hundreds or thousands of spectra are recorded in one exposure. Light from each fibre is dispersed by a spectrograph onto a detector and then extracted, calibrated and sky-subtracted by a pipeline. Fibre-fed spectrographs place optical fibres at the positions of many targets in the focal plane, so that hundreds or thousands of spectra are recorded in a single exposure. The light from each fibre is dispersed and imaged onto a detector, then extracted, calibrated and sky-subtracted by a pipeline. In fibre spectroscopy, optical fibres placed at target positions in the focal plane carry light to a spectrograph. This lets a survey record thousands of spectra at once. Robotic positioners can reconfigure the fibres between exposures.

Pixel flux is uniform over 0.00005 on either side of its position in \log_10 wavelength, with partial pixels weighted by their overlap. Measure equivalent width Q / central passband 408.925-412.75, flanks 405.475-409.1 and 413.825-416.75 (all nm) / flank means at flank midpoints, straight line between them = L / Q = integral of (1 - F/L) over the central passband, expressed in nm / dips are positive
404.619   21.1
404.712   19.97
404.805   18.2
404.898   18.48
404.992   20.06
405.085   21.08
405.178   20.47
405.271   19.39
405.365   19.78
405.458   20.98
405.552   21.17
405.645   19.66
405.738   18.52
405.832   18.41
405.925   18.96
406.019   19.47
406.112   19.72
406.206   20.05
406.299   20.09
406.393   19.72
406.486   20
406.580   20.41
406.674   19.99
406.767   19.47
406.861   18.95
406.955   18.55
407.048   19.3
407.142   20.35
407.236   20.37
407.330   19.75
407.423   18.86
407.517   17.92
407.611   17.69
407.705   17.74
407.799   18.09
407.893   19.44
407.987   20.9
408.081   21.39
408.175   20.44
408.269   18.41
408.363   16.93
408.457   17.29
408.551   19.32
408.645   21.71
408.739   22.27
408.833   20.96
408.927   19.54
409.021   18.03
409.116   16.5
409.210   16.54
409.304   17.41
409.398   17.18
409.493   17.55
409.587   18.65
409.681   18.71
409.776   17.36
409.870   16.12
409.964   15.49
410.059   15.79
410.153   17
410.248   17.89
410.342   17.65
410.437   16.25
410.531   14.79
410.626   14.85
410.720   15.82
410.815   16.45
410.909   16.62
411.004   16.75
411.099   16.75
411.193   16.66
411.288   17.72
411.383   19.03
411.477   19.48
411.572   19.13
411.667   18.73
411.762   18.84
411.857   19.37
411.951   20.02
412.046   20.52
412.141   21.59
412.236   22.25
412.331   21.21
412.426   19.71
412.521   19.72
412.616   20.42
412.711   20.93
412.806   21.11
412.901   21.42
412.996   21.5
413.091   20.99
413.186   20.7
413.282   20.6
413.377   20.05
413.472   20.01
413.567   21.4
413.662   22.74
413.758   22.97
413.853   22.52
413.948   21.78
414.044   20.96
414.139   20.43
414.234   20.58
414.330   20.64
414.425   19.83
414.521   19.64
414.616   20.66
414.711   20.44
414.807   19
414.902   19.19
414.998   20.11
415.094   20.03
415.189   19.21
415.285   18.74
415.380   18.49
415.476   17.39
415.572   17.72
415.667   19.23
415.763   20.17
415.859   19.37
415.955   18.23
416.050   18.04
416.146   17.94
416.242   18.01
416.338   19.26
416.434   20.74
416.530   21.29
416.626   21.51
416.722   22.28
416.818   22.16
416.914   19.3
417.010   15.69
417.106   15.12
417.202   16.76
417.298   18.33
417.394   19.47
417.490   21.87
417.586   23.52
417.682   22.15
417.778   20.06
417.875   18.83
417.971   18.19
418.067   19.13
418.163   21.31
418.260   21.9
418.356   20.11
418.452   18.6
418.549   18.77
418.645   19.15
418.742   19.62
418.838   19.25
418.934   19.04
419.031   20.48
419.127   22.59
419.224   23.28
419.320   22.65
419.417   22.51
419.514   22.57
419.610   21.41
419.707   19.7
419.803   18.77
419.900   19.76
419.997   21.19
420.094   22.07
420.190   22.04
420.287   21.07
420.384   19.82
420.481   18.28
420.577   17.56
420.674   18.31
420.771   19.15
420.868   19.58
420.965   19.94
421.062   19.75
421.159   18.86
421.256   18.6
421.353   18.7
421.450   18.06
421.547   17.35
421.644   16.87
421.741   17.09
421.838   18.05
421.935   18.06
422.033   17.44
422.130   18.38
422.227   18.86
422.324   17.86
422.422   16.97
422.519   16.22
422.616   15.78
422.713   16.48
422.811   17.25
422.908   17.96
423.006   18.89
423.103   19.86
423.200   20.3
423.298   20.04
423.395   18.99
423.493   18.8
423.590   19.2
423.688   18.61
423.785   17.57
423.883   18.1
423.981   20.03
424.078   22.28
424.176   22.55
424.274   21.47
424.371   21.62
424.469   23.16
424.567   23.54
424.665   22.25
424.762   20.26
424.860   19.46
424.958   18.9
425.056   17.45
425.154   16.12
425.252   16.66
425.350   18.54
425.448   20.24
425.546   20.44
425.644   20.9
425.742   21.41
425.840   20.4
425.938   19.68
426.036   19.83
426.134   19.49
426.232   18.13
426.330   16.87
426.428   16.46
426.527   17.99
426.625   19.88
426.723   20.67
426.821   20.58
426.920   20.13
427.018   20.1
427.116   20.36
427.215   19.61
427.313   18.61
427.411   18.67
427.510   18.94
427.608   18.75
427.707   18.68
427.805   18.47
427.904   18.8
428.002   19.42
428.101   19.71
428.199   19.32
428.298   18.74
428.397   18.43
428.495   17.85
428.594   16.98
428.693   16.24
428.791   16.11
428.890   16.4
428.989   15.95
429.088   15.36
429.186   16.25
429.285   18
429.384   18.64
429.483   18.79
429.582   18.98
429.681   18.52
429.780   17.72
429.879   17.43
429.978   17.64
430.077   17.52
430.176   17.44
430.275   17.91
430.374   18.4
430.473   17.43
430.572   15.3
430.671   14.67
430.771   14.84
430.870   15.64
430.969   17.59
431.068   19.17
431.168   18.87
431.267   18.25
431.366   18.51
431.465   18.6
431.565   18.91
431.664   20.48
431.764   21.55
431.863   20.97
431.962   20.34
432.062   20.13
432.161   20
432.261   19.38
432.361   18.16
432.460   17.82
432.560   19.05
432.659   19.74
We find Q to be 0.30 nm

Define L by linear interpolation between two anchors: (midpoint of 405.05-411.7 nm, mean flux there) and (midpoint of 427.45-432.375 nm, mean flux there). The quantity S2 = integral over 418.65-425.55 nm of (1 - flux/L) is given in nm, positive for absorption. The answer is -0.431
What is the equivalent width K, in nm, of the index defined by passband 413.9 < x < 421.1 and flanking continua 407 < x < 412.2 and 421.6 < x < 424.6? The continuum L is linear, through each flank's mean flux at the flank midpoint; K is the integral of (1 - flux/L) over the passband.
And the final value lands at -0.47 nm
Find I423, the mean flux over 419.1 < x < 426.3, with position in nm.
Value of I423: 19.5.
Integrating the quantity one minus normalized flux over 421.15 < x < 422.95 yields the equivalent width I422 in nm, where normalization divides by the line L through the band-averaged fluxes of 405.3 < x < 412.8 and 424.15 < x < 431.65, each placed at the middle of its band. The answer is 0.11 nm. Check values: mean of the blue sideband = 18.8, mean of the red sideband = 18.6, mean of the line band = 17.6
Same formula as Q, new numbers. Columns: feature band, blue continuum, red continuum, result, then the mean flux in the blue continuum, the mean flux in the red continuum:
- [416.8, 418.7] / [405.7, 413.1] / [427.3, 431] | -0.12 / 18.8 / 17.6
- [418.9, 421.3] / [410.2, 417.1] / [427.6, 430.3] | -0.20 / 19.5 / 17.8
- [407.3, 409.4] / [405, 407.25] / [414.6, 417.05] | 0.08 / 19.8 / 19.4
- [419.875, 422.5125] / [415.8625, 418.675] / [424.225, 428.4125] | 0.10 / 19.6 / 19.5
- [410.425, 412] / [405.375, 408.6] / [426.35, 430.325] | 0.13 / 19.4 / 18.3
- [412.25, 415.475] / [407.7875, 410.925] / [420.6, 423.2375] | -0.45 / 17.9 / 18.2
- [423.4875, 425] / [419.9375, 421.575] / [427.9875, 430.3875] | -0.15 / 19.5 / 17.7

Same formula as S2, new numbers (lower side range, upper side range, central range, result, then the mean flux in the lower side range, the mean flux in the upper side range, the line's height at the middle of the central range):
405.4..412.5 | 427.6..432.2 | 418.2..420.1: -0.23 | 18.7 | 18.1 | 18.4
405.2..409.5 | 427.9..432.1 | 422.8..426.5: -0.26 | 19.3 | 18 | 18.3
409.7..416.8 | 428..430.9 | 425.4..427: -0.16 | 19.3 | 17.4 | 17.8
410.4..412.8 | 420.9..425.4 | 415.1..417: -0.07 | 18.6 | 18.9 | 18.7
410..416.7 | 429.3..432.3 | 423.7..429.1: -0.18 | 19.4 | 18.3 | 18.6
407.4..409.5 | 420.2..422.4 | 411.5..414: -0.27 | 18.8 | 18.6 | 18.7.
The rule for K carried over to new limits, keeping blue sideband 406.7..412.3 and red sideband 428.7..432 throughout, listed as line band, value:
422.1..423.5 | -0.01 nm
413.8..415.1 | -0.15 nm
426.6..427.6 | -0.10 nm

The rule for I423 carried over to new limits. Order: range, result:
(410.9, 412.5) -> 19.1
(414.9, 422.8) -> 19.3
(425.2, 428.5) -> 19.2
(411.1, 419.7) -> 20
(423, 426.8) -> 19.7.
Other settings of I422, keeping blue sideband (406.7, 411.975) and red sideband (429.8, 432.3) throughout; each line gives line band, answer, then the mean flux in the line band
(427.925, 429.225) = 0.056 nm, 17.5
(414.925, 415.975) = -0.044 nm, 19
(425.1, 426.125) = -0.065 nm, 19.4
